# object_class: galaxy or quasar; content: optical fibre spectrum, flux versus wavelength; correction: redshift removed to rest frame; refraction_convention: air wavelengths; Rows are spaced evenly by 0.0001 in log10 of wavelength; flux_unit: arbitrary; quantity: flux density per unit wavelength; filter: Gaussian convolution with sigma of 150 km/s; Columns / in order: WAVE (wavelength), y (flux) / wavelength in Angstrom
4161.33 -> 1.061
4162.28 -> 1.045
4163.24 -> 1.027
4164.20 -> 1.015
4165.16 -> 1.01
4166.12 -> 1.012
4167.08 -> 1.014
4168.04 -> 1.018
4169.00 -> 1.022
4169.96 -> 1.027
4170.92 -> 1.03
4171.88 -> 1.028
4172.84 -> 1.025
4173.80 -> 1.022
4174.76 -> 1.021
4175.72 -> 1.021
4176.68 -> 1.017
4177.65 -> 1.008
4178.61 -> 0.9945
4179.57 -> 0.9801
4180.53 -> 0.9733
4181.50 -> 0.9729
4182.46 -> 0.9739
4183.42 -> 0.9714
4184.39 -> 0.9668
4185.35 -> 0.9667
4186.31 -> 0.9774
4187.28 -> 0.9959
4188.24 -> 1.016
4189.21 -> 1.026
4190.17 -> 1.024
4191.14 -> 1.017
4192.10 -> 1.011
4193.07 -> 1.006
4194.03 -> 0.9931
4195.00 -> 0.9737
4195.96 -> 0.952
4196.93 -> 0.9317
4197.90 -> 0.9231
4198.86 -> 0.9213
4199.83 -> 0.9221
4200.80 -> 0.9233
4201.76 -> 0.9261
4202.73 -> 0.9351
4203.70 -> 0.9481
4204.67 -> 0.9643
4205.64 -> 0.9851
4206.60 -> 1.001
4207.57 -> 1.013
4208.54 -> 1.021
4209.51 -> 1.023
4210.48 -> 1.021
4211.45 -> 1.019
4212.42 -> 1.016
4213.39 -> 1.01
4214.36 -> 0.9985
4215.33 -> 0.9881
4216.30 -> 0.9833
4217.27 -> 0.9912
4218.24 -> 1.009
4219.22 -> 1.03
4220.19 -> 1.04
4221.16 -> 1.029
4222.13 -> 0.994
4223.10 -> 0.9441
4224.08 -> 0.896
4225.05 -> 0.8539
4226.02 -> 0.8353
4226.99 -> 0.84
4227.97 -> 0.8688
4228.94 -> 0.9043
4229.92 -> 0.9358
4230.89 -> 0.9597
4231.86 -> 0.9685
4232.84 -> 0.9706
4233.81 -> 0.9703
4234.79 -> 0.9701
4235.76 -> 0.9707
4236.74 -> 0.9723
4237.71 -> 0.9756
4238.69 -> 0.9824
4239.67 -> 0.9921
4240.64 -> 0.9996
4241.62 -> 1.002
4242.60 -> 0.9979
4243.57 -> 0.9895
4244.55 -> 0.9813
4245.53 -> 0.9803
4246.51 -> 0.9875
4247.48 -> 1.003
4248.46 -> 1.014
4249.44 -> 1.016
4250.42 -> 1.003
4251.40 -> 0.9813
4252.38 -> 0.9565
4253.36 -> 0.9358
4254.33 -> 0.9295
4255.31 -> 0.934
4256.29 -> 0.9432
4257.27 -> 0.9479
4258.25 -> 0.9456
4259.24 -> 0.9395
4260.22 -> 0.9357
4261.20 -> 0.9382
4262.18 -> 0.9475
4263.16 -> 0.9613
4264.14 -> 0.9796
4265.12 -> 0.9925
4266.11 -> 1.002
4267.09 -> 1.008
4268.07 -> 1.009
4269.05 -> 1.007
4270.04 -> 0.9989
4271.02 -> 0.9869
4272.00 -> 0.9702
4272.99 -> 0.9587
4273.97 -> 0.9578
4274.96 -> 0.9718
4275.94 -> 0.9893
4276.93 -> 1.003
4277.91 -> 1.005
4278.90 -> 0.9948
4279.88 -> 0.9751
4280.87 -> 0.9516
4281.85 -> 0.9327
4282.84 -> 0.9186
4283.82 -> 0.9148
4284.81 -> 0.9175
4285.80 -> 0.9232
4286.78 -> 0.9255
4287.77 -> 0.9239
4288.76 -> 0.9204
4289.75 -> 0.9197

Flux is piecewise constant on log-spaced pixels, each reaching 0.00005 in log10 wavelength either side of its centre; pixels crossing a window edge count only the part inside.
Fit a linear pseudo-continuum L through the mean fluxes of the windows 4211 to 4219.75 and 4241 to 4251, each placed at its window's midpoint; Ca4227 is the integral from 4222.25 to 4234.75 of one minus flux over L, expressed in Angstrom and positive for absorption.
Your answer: 1.1 Angstrom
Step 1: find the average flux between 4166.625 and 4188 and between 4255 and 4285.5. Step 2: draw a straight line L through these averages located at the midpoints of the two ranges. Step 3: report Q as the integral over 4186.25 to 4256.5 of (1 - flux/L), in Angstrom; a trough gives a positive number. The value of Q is 0.8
